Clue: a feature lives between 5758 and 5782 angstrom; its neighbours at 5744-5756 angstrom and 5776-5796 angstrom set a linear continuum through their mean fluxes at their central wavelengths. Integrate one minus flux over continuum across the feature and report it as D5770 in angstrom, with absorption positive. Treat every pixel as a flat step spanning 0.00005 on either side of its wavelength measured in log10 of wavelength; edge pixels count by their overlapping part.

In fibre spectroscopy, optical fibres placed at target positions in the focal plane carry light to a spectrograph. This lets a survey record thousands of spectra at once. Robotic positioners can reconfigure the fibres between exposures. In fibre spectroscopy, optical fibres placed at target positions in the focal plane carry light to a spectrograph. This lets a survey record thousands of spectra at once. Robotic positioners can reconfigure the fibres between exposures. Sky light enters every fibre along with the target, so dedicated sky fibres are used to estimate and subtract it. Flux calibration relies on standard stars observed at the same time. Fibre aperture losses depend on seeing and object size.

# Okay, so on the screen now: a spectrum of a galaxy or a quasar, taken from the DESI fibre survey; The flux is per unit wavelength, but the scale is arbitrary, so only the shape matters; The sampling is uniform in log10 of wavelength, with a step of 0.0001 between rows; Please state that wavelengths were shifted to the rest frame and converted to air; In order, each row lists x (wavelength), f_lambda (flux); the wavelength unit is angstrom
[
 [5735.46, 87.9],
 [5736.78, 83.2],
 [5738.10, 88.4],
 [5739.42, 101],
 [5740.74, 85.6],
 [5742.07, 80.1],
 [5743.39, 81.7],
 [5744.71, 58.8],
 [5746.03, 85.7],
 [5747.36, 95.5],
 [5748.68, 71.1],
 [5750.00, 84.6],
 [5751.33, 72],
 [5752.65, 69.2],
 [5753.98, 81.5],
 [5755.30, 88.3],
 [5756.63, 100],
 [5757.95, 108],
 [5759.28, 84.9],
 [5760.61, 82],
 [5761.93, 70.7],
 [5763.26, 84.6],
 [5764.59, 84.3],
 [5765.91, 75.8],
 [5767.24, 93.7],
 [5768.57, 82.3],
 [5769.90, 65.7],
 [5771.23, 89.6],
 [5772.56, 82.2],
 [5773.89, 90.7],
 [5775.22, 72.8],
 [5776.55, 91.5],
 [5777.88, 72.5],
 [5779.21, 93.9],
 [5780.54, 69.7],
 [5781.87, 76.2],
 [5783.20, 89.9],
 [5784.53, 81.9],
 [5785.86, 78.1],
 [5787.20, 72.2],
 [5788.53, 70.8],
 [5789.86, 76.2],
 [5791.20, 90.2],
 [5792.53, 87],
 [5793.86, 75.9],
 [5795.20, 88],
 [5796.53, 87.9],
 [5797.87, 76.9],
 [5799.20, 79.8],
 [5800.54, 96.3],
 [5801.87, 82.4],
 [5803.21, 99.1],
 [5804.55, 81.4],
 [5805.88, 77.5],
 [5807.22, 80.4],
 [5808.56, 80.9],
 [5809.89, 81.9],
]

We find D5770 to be -0.7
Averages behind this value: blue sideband 78.6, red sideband 80.9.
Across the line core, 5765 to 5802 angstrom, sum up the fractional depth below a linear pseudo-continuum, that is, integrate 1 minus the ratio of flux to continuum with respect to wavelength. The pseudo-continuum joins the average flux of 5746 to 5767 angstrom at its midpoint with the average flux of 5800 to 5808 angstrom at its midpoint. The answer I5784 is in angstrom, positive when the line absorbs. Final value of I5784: 1.4 angstrom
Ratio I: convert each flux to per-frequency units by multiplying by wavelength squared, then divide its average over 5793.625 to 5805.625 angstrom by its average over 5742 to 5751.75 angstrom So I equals 1.1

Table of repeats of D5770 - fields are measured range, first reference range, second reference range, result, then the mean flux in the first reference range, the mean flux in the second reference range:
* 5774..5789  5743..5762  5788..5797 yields 0.5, 82.7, 82.4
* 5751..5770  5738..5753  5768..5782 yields -0.6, 81.1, 80.8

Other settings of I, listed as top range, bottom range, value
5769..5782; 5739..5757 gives 0.99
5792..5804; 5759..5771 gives 1.08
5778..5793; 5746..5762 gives 0.96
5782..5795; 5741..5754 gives 1.04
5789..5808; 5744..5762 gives 1.03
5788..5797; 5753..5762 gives 0.94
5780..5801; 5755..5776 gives 0.96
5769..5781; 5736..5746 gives 0.99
